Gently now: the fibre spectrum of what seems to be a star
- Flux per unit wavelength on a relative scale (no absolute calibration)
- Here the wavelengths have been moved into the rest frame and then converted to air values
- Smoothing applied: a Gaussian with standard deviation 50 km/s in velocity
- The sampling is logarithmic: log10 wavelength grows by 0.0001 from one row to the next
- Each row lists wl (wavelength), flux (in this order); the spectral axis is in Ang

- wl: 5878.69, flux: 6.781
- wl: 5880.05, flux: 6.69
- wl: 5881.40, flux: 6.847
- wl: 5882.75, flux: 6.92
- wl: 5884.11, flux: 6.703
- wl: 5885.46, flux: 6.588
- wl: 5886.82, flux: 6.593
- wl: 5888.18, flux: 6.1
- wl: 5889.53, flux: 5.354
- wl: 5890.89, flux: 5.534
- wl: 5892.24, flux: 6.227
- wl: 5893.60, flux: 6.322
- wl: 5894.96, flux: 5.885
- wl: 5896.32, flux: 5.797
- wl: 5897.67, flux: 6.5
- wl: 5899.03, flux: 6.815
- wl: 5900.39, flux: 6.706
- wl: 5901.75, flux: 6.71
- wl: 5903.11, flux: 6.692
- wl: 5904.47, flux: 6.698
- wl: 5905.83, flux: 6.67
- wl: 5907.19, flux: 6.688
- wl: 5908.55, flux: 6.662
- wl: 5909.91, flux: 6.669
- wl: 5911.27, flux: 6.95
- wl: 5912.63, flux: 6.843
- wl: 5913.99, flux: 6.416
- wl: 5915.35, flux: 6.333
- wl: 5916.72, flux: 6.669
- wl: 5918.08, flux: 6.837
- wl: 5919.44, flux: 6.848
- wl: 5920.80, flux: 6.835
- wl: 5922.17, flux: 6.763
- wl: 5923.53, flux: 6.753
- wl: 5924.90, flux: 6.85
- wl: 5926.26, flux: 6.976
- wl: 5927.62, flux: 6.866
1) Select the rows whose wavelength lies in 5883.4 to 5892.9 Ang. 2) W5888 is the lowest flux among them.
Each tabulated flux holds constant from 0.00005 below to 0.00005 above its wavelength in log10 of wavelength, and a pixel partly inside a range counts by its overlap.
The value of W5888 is 5.354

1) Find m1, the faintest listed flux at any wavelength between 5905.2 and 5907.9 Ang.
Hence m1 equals 6.67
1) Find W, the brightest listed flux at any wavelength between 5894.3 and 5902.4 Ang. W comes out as 6.815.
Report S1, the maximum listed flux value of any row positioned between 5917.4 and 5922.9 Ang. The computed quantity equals 6.848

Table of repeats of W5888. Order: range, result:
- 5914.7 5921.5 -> 6.333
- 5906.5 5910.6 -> 6.662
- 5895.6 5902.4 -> 5.797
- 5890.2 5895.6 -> 5.534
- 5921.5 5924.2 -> 6.753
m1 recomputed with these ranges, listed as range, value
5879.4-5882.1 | 6.69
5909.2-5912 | 6.669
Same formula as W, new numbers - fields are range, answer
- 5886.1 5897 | 6.593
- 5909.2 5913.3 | 6.95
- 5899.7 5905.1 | 6.71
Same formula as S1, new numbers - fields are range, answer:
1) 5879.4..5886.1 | 6.92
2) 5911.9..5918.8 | 6.843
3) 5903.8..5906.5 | 6.698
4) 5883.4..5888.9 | 6.703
